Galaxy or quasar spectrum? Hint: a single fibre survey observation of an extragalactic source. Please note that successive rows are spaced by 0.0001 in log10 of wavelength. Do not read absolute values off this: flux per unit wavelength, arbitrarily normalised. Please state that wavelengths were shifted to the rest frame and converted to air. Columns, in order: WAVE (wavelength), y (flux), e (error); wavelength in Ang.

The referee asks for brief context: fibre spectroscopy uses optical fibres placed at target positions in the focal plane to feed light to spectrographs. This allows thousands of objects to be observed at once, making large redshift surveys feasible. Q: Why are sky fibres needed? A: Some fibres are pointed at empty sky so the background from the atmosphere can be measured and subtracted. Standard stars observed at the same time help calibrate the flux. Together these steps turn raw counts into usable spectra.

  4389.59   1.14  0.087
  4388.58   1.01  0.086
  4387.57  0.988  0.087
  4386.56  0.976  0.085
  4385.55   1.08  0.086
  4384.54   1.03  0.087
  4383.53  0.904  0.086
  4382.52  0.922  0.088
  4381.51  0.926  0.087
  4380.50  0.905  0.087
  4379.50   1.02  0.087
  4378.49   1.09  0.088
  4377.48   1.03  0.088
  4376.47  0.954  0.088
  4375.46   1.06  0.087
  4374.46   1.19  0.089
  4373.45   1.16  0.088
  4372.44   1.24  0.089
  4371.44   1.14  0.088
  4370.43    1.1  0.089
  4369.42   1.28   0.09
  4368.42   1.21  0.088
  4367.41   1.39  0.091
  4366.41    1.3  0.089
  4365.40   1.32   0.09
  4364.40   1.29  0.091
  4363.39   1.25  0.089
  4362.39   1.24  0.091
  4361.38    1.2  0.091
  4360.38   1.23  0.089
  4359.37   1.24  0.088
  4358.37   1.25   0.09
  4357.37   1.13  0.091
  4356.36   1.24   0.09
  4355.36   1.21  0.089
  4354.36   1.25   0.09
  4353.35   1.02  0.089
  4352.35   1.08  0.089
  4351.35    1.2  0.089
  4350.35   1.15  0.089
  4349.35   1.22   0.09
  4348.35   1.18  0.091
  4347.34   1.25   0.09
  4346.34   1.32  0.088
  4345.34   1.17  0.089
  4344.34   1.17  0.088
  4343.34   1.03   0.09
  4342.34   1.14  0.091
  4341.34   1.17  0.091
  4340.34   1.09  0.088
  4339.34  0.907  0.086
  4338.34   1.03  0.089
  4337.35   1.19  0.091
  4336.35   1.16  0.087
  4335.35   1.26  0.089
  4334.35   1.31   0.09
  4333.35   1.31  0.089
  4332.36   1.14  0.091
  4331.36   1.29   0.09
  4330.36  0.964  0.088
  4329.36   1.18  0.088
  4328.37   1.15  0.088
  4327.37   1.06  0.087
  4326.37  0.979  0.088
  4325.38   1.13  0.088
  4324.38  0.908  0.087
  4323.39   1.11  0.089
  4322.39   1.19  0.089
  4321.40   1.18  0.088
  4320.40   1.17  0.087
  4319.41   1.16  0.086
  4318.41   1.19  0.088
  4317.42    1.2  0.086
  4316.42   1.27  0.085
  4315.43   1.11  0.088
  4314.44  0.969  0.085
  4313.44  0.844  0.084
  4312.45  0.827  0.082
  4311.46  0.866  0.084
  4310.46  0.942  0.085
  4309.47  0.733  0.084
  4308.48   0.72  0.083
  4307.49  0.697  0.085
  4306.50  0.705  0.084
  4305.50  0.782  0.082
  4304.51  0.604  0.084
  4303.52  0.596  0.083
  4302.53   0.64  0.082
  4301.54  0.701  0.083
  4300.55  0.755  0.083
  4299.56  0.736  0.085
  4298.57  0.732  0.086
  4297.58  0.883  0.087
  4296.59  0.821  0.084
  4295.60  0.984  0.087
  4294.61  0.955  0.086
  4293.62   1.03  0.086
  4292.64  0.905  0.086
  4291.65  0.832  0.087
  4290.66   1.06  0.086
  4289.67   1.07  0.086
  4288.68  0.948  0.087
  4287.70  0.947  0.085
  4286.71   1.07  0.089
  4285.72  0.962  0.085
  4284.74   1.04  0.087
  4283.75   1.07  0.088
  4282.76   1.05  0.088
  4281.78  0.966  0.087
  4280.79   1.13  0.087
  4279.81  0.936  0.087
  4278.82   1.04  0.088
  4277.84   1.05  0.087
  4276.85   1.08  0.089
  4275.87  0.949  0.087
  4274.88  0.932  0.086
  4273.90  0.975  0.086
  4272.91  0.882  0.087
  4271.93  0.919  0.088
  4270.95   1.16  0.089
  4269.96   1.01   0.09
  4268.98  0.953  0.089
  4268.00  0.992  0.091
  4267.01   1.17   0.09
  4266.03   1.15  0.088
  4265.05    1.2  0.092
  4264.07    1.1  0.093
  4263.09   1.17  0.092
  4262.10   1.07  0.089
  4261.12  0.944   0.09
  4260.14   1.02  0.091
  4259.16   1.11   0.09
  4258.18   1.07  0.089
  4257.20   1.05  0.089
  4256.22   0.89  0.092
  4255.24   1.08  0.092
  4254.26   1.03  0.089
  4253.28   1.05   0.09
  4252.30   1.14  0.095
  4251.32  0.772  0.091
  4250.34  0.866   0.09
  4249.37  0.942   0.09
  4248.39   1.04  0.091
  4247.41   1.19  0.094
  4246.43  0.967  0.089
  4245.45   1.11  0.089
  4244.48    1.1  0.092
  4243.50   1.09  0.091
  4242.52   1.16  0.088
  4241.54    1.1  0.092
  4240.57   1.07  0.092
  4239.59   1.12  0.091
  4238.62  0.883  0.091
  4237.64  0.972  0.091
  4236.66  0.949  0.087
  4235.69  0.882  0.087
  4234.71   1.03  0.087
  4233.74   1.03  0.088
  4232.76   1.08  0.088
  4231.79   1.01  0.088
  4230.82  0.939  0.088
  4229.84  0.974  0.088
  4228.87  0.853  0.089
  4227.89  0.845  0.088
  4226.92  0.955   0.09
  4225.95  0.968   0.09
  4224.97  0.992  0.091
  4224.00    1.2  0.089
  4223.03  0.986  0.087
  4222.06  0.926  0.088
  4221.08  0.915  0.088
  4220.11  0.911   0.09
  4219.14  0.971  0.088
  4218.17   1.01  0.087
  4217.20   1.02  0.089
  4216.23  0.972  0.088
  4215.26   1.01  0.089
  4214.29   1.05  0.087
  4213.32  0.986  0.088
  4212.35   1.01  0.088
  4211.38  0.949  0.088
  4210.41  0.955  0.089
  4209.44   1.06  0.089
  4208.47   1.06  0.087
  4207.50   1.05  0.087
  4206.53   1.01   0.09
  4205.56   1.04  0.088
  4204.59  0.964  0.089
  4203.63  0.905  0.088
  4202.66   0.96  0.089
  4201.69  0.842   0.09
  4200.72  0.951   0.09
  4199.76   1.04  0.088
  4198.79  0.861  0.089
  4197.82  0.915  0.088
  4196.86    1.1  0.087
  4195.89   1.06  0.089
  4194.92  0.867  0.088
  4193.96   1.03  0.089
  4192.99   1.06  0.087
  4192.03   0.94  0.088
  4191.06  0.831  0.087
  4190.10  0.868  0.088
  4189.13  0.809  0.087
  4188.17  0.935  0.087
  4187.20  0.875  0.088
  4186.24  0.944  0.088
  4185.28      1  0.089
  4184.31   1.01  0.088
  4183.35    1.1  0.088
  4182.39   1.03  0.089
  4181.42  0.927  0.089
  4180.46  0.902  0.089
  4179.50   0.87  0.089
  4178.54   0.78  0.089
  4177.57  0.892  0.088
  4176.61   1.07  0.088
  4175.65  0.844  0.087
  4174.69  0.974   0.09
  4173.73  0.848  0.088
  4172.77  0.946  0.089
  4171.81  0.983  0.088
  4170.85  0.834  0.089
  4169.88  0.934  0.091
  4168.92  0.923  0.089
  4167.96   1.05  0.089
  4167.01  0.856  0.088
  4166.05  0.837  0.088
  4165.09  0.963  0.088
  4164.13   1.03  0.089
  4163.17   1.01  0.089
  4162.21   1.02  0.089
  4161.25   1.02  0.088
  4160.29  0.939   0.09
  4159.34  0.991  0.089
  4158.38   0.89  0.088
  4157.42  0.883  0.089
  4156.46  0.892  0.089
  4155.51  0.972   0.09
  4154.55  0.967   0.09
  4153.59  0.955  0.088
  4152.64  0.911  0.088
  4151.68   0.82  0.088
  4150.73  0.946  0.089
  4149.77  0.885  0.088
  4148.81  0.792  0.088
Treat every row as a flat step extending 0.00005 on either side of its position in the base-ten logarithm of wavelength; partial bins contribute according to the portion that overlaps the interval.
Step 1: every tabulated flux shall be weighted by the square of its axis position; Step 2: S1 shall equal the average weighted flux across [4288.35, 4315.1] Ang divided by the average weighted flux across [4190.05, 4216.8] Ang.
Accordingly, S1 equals 0.89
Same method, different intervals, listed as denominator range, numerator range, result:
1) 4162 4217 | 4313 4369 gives 1.31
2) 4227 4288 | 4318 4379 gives 1.19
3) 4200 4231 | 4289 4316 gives 0.89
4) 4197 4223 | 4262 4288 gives 1.09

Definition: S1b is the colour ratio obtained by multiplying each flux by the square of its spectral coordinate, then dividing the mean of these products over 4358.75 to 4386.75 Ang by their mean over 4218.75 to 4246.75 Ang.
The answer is 1.2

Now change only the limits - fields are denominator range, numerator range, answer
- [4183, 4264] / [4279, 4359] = 1.08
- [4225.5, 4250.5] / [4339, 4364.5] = 1.23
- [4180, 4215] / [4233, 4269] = 1.10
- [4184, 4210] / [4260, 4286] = 1.11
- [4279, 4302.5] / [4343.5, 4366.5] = 1.33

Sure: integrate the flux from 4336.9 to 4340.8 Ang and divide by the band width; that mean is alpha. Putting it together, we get 1.05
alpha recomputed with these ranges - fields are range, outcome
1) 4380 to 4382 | 0.917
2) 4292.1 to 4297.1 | 0.938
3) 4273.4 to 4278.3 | 0.995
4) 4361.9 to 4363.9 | 1.24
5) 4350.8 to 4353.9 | 1.1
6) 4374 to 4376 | 1.12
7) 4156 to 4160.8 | 0.919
